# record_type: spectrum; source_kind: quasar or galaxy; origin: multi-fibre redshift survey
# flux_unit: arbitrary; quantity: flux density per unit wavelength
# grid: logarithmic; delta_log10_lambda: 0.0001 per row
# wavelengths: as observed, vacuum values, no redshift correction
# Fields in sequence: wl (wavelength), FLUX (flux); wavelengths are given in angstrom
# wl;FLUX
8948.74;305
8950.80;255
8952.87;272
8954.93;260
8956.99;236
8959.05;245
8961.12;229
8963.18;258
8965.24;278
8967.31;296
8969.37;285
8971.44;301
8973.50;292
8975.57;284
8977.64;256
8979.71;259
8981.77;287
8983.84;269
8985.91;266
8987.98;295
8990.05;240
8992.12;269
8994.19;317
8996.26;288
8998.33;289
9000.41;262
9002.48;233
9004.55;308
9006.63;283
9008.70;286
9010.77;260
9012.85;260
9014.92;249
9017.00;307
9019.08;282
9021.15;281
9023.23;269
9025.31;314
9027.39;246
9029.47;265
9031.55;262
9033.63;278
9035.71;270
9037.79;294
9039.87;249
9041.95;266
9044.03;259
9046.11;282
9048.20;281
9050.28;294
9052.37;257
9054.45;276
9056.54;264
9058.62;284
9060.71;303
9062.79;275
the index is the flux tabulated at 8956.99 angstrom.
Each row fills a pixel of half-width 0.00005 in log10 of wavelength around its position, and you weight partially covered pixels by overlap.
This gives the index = 236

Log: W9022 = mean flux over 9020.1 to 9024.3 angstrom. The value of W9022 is 275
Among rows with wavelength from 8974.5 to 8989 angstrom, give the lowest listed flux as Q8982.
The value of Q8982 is 256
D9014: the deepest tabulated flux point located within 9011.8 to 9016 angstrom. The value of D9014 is 249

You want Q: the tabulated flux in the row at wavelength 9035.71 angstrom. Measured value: 270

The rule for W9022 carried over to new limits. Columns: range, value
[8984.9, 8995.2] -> 277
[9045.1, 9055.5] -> 278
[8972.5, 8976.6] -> 288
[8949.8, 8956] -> 262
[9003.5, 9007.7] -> 295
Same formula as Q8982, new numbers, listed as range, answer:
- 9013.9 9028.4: 246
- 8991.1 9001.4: 262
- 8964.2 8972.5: 278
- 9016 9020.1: 282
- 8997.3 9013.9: 233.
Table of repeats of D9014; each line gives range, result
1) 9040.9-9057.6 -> 257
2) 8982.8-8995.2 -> 240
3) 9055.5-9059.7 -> 264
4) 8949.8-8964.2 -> 229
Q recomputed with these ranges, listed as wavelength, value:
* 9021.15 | 281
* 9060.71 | 303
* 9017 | 307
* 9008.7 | 286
